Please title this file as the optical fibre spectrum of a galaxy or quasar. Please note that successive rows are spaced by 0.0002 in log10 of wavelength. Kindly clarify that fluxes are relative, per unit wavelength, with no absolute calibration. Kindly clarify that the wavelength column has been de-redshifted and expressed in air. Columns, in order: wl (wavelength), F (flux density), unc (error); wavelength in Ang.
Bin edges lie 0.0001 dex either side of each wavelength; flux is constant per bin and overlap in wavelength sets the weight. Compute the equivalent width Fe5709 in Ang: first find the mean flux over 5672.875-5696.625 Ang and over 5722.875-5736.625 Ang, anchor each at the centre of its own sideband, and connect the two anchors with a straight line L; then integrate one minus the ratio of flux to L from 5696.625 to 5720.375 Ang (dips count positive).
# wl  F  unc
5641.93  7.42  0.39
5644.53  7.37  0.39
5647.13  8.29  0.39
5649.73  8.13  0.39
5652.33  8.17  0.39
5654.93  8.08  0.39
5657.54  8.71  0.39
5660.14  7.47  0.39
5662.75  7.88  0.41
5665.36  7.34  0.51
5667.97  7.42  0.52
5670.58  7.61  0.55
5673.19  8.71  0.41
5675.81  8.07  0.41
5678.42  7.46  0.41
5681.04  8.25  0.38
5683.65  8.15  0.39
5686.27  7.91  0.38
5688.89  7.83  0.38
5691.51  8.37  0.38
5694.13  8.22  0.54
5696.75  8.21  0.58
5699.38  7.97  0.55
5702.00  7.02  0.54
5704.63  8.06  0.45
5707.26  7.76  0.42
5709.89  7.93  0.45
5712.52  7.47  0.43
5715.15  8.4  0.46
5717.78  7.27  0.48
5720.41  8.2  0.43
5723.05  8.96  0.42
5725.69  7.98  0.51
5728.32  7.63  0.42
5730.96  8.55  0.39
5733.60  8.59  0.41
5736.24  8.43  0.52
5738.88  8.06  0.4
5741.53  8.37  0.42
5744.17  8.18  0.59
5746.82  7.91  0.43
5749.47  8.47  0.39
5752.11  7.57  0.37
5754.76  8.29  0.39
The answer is 1.20 Ang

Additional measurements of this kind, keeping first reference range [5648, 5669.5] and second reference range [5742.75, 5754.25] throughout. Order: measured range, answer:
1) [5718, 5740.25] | -0.62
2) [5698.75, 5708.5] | 0.36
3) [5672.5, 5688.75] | -0.22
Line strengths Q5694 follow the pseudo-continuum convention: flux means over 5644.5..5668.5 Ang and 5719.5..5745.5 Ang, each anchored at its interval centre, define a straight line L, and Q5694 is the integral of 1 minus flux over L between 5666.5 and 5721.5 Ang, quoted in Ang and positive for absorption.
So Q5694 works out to 1.3 Ang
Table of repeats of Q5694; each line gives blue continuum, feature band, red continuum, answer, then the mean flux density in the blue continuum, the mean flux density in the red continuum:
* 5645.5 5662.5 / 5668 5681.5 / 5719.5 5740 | 0.36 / 8.11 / 8.3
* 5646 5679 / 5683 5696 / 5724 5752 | -0.09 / 7.96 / 8.2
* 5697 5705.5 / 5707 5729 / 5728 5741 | 0.12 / 7.73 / 8.3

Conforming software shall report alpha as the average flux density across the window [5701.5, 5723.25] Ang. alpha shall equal 7.87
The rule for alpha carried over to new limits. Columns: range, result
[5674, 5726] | 7.98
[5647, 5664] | 8.09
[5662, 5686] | 7.88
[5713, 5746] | 8.2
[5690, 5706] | 7.97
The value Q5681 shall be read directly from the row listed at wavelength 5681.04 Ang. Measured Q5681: 8.25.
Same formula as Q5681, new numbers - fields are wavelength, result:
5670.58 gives 7.61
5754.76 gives 8.29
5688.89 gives 7.83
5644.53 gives 7.37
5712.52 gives 7.47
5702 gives 7.02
